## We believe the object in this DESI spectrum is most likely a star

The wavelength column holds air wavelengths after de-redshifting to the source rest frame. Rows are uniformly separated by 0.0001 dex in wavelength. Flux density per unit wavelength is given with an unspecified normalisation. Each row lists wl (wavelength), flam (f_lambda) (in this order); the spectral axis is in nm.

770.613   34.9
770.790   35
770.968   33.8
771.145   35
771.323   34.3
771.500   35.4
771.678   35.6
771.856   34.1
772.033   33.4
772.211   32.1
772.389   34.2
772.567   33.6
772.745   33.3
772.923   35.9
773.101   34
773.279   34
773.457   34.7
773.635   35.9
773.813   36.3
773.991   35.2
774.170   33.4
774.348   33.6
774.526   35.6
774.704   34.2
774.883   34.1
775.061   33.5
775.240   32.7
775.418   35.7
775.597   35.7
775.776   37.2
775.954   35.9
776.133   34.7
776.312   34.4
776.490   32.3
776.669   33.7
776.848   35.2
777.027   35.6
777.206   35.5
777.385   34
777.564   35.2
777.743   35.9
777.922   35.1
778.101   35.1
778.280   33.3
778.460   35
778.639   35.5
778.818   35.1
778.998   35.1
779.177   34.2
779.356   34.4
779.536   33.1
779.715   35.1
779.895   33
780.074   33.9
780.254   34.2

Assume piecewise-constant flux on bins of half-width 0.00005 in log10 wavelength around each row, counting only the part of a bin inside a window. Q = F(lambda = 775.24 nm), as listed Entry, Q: 32.7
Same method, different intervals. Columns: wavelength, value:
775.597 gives 35.7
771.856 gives 34.1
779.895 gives 33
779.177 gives 34.2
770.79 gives 35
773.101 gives 34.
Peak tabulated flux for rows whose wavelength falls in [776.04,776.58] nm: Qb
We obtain 34.7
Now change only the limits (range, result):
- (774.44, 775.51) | 35.7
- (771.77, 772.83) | 34.2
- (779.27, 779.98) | 35.1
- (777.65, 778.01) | 35.9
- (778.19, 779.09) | 35.5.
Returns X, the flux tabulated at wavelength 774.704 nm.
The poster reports 34.2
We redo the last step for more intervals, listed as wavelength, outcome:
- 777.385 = 34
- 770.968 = 33.8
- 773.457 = 34.7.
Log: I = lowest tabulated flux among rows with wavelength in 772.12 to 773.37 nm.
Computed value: 32.1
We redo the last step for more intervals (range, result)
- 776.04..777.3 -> 32.3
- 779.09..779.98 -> 33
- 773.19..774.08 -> 34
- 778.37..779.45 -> 34.2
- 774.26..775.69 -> 32.7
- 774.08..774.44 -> 33.4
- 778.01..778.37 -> 33.3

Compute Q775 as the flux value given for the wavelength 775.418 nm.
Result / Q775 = 35.7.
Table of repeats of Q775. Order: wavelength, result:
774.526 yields 35.6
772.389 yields 34.2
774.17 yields 33.4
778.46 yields 35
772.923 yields 35.9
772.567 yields 33.6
